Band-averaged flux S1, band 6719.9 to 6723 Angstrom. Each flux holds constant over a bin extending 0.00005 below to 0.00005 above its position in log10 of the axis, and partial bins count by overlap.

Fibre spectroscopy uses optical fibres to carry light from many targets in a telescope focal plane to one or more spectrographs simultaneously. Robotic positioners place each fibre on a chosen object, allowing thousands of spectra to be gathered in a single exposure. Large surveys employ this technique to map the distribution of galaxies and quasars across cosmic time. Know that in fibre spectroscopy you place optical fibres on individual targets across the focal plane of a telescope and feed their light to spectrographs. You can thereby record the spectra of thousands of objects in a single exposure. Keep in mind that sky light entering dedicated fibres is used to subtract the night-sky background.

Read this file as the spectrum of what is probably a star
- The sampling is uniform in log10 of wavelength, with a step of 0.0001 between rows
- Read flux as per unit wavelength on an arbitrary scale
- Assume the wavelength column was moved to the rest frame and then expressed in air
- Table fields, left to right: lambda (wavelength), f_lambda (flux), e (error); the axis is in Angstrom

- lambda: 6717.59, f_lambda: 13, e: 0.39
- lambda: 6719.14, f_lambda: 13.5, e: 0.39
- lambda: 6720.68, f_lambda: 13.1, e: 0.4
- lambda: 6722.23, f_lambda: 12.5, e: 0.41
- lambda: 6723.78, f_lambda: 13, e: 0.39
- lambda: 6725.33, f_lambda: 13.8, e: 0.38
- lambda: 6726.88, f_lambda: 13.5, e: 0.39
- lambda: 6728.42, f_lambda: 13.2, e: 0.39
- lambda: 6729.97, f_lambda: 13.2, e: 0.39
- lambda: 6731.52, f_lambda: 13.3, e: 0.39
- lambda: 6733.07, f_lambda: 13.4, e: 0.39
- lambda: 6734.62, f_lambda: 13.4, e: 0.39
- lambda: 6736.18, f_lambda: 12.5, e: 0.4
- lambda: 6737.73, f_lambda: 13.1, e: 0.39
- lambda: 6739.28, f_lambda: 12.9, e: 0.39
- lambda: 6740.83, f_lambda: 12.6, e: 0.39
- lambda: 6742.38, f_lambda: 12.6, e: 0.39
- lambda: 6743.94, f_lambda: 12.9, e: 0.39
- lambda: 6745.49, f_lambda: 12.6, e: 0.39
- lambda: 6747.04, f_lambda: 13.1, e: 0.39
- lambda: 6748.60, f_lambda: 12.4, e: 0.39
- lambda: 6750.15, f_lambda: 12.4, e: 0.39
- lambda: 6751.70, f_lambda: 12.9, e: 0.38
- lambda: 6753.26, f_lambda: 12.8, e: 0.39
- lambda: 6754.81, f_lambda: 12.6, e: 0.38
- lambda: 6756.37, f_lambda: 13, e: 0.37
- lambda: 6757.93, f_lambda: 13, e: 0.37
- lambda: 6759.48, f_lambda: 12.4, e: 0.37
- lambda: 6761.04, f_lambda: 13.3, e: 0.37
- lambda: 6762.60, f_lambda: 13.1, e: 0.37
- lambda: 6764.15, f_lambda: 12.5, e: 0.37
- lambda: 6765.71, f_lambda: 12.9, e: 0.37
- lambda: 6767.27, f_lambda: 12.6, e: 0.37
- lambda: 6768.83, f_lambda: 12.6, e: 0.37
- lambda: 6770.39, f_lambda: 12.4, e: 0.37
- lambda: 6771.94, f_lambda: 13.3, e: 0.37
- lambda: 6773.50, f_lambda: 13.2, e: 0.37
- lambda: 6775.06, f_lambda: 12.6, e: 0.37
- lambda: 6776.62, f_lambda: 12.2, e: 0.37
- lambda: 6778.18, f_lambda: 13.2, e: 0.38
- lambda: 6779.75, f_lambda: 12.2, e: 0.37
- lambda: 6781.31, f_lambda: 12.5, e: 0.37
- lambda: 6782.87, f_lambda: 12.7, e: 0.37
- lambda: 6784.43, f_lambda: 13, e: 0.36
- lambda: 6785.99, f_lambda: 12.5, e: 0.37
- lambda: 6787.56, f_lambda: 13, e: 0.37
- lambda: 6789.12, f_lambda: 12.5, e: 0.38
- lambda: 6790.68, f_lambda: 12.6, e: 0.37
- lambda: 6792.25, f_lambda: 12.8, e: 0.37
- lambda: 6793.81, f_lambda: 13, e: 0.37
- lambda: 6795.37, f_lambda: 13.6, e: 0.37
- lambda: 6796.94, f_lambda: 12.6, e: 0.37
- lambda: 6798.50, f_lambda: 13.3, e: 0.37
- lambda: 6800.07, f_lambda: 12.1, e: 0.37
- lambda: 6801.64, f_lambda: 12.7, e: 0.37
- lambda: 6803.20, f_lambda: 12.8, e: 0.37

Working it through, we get 12.8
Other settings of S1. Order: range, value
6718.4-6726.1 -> 13.2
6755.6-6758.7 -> 13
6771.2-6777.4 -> 12.8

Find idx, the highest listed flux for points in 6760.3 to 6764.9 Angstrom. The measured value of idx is 13.3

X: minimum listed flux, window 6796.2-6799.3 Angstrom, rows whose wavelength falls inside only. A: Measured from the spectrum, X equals 12.6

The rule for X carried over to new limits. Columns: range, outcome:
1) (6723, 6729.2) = 13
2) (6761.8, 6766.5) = 12.5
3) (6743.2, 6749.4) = 12.4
